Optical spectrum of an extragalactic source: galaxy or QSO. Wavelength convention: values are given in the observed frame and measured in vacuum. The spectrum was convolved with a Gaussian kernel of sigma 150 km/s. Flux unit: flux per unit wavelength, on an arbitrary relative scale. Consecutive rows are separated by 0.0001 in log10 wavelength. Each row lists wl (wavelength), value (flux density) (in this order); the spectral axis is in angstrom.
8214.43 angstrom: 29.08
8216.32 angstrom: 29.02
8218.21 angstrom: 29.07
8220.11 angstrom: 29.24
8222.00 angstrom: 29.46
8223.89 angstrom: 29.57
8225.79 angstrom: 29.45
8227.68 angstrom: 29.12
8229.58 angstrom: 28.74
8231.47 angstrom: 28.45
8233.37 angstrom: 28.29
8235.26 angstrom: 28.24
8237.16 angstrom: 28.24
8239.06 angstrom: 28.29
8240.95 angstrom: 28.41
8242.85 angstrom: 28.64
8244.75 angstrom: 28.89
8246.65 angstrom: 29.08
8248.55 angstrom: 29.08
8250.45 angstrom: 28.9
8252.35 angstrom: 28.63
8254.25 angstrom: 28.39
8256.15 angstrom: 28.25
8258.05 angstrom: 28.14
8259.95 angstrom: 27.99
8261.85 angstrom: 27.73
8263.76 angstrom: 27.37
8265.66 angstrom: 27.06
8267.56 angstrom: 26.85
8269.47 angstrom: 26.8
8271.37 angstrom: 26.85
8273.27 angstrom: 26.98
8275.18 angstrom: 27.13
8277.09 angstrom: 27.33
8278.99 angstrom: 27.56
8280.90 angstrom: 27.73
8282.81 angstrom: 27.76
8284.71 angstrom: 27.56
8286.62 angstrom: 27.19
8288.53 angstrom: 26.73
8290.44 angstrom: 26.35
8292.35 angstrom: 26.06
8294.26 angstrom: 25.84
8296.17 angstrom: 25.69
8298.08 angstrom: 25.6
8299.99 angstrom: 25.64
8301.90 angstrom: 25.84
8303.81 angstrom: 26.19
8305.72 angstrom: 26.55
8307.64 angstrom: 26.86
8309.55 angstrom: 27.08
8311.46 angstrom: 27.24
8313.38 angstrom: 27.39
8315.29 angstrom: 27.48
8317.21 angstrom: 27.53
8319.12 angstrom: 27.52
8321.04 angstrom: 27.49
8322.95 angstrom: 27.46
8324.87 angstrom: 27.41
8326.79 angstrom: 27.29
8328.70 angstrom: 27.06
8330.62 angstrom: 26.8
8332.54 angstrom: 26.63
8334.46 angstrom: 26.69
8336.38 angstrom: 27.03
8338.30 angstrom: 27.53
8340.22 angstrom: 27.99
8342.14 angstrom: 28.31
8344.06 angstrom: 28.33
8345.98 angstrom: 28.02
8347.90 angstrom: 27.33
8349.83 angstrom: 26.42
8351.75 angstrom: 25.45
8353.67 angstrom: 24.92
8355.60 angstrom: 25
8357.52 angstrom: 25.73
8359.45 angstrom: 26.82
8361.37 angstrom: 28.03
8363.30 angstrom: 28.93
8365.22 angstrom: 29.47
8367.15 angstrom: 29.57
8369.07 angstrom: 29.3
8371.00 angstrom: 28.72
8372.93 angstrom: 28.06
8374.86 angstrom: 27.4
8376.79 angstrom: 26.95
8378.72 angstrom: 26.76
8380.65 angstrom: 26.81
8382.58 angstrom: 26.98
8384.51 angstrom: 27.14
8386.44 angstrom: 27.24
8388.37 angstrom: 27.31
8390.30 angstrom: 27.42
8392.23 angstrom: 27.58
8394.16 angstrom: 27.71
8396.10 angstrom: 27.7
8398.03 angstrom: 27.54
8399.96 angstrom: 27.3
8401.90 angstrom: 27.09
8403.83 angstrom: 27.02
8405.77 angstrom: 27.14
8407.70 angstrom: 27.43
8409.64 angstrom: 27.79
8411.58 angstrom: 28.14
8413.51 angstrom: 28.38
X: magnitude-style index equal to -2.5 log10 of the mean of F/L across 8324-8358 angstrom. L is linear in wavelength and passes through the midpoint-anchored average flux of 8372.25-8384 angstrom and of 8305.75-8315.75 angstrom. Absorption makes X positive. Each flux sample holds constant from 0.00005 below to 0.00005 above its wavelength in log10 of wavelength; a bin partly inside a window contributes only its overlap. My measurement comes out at 0.01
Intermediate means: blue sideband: 27.1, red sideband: 27.1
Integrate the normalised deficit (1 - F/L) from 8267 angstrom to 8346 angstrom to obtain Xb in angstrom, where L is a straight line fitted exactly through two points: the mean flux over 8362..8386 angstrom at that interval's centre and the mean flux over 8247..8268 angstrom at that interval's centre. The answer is 2.9 angstrom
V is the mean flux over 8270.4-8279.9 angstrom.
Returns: 27.2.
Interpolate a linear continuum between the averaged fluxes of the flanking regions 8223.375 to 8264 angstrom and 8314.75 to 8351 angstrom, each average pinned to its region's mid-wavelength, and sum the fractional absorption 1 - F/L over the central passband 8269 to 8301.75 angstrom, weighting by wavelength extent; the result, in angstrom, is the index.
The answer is 1.5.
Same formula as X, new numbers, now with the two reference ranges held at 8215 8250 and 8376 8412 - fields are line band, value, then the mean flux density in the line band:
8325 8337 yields 0.04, 26.9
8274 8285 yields 0.04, 27.5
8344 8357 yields 0.06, 26.3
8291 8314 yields 0.07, 26.3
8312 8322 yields 0.02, 27.5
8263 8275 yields 0.06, 27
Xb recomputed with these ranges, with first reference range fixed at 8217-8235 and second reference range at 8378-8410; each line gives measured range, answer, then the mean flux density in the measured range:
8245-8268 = 0.42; 28.2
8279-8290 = 0.41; 27.3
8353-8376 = -0.09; 27.7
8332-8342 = 0.21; 27.3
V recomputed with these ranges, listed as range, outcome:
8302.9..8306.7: 26.3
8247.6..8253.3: 28.9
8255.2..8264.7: 27.9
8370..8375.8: 28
